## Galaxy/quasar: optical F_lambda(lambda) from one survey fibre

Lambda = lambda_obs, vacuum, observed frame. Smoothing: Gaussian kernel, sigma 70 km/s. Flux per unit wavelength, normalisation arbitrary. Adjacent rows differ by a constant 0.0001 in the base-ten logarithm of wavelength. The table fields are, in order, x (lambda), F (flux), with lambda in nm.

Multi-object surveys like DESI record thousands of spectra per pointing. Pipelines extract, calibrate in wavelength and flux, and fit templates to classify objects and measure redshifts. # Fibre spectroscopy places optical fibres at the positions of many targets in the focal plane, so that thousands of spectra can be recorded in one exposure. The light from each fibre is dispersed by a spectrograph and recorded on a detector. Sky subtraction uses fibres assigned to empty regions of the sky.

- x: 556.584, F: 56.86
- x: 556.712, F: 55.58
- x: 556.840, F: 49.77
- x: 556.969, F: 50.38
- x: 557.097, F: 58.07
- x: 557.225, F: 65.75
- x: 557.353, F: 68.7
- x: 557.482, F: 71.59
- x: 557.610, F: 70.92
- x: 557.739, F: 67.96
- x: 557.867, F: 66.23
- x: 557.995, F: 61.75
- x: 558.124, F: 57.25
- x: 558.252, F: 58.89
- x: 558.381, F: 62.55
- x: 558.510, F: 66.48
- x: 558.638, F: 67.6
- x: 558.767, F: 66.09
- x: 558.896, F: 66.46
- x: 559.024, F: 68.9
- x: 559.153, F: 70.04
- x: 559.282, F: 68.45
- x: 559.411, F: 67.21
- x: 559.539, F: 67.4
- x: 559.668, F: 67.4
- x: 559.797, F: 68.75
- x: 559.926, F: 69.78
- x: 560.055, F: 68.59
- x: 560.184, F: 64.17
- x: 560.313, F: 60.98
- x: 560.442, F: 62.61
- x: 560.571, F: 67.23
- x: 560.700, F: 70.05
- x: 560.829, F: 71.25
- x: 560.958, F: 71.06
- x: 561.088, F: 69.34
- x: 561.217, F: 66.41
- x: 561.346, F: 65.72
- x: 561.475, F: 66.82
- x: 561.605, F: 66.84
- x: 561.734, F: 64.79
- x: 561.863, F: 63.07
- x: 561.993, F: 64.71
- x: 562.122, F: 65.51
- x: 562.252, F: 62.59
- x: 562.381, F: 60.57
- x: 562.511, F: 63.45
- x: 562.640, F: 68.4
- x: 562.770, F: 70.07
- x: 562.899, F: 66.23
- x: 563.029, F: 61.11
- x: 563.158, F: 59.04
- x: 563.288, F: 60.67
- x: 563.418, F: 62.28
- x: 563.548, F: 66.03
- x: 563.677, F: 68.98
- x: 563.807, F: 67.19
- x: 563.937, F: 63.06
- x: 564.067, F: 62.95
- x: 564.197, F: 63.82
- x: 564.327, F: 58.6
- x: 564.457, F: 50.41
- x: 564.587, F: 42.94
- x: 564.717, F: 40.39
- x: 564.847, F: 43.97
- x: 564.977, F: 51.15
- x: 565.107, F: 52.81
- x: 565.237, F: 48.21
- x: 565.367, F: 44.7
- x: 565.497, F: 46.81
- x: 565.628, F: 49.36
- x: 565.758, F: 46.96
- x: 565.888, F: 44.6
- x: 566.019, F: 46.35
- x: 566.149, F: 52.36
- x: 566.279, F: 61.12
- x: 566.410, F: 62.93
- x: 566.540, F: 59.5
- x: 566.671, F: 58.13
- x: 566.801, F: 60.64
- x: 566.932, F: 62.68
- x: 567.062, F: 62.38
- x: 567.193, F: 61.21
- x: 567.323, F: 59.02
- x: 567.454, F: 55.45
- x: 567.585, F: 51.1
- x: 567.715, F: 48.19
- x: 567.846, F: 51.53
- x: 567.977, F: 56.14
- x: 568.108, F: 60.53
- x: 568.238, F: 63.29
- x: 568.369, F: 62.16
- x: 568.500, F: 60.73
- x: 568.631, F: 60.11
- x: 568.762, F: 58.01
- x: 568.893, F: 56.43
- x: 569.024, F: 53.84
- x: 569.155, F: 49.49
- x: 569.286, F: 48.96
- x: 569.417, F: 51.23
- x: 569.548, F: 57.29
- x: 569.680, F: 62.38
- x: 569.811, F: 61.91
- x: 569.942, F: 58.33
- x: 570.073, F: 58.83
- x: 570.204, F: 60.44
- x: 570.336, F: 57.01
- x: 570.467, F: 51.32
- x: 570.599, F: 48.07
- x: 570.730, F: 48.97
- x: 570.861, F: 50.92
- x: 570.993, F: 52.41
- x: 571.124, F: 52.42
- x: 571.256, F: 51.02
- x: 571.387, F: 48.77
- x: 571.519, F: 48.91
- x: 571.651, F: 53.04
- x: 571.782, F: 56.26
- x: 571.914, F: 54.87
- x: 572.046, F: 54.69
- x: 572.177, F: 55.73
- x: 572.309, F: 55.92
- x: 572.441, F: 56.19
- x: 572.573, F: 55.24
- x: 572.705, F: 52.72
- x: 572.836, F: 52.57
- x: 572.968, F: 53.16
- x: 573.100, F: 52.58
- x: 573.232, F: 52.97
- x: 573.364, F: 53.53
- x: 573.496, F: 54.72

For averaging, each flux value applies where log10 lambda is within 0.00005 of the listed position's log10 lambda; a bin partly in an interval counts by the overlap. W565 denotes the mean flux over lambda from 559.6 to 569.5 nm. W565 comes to 59.4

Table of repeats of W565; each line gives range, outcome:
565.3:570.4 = 56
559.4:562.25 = 66.7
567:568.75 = 57.8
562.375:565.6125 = 57.6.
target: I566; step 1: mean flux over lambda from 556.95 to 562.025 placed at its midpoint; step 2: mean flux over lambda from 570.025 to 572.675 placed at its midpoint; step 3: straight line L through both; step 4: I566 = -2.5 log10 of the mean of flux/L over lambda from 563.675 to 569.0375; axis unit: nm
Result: 0.06 mag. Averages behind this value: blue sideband 66.1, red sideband 53.5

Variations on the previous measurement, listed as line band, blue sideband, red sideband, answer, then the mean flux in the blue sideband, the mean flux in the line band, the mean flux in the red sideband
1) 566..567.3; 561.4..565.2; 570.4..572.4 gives -0.04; 60.5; 59.2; 52.3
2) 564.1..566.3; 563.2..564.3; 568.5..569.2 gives 0.24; 64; 49.6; 56.2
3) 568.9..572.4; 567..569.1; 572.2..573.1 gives 0.03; 57.5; 54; 54.2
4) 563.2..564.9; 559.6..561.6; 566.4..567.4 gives 0.10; 67.3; 57.9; 60.7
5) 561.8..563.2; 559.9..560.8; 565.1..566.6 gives -0.07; 66.3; 64.2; 51.2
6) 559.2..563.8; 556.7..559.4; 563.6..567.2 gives -0.11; 64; 66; 54.7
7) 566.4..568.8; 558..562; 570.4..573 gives -0.02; 66.3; 58.5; 52.7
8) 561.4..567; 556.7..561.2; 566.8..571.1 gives 0.05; 65.4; 58.2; 56.3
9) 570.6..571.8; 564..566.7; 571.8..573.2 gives 0.06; 51.7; 51.1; 54.4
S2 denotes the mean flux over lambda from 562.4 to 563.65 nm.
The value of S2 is 64.2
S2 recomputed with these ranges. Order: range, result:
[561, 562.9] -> 65.7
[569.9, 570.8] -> 54.6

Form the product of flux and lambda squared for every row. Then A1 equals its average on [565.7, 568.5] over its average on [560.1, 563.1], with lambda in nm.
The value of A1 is 0.9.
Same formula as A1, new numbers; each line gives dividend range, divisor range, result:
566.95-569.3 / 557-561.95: 0.88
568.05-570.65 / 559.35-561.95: 0.88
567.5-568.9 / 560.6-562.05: 0.87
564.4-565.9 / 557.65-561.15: 0.72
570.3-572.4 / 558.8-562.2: 0.81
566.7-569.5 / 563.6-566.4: 1.09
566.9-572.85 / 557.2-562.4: 0.86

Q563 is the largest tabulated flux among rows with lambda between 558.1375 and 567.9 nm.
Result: 71.25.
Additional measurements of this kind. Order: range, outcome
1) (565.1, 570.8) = 63.29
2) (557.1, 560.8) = 71.59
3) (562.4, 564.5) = 70.07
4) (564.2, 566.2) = 58.6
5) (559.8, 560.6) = 69.78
